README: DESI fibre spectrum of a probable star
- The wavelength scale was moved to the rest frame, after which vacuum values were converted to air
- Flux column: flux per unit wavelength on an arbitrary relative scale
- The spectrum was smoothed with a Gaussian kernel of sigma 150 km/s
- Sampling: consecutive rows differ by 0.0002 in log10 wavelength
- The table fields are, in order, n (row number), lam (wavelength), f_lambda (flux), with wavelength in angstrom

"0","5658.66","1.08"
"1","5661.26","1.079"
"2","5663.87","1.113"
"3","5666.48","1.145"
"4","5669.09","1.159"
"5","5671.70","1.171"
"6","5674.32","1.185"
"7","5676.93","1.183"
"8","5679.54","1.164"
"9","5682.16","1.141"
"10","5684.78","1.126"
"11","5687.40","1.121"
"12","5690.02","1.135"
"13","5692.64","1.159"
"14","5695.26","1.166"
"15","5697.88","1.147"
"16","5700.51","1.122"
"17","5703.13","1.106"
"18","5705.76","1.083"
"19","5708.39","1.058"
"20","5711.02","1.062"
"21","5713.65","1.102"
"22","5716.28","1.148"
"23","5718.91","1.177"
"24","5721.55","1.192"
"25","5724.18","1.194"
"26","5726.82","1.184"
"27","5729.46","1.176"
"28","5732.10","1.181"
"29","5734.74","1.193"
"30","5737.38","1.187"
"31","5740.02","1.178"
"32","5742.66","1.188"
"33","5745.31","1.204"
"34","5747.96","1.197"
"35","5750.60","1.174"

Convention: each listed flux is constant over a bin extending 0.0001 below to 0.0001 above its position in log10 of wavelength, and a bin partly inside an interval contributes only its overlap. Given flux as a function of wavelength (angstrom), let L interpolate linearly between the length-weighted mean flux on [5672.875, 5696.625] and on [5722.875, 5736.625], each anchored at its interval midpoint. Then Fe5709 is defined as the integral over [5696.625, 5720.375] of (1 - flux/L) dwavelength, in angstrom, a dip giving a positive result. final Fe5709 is 1.2 angstrom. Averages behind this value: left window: 1.15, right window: 1.19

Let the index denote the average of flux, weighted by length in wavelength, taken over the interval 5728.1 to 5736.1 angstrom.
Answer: 1.18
